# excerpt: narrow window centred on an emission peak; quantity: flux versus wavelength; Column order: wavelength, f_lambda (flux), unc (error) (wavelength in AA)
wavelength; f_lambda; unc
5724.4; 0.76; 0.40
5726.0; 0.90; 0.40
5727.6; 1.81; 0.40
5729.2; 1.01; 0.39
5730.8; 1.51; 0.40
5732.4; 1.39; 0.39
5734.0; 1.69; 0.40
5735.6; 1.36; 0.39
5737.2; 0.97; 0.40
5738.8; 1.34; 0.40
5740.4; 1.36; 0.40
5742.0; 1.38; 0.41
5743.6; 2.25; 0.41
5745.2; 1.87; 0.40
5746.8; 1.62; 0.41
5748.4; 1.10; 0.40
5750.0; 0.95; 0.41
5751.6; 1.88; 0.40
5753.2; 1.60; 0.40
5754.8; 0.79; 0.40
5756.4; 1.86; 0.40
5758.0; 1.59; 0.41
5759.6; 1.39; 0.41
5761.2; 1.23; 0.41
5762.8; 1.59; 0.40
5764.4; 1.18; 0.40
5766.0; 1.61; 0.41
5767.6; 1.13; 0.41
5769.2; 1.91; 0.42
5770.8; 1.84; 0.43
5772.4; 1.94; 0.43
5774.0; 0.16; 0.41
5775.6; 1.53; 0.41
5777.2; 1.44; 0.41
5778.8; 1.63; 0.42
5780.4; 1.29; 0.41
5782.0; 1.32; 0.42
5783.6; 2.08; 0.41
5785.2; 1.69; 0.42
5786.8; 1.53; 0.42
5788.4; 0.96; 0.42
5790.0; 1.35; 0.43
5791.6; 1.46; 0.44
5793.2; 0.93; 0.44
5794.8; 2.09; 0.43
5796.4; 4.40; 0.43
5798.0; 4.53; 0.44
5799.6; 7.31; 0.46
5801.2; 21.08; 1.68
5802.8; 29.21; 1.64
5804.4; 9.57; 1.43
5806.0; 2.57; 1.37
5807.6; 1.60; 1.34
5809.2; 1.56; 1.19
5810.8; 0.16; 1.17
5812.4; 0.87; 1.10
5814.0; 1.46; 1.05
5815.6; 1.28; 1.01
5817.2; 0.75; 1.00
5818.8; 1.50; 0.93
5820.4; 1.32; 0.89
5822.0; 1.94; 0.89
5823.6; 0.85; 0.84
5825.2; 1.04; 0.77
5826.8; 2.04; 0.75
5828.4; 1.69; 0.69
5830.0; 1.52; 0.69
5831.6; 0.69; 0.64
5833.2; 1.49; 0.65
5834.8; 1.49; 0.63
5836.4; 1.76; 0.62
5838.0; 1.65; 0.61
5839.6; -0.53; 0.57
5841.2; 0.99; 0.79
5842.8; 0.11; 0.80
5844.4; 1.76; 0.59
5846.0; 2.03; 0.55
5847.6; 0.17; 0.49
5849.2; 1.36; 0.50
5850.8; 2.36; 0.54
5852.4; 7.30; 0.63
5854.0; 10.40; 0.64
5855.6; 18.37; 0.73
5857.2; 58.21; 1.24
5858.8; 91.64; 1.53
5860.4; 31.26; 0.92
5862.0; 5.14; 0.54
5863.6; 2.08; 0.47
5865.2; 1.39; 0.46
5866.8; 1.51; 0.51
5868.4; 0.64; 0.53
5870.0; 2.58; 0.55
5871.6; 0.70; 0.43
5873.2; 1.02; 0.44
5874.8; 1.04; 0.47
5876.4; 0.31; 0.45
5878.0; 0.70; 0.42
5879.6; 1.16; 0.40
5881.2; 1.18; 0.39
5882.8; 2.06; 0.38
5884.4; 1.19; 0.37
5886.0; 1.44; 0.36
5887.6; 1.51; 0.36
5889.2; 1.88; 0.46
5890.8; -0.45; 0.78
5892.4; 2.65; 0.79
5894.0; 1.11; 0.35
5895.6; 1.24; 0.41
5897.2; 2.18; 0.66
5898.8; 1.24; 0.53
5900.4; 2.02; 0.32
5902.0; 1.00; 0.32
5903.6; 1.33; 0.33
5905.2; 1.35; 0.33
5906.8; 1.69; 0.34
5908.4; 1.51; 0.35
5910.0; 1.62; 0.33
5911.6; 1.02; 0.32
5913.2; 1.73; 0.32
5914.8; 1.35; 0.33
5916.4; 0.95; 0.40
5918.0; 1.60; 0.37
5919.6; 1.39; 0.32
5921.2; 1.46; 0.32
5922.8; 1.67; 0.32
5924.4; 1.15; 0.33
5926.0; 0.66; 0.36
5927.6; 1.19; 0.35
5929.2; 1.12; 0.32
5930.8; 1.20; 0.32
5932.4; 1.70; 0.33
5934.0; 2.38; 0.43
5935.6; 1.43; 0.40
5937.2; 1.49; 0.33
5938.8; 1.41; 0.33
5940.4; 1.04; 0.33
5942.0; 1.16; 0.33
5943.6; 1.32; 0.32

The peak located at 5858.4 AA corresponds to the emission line [O III]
